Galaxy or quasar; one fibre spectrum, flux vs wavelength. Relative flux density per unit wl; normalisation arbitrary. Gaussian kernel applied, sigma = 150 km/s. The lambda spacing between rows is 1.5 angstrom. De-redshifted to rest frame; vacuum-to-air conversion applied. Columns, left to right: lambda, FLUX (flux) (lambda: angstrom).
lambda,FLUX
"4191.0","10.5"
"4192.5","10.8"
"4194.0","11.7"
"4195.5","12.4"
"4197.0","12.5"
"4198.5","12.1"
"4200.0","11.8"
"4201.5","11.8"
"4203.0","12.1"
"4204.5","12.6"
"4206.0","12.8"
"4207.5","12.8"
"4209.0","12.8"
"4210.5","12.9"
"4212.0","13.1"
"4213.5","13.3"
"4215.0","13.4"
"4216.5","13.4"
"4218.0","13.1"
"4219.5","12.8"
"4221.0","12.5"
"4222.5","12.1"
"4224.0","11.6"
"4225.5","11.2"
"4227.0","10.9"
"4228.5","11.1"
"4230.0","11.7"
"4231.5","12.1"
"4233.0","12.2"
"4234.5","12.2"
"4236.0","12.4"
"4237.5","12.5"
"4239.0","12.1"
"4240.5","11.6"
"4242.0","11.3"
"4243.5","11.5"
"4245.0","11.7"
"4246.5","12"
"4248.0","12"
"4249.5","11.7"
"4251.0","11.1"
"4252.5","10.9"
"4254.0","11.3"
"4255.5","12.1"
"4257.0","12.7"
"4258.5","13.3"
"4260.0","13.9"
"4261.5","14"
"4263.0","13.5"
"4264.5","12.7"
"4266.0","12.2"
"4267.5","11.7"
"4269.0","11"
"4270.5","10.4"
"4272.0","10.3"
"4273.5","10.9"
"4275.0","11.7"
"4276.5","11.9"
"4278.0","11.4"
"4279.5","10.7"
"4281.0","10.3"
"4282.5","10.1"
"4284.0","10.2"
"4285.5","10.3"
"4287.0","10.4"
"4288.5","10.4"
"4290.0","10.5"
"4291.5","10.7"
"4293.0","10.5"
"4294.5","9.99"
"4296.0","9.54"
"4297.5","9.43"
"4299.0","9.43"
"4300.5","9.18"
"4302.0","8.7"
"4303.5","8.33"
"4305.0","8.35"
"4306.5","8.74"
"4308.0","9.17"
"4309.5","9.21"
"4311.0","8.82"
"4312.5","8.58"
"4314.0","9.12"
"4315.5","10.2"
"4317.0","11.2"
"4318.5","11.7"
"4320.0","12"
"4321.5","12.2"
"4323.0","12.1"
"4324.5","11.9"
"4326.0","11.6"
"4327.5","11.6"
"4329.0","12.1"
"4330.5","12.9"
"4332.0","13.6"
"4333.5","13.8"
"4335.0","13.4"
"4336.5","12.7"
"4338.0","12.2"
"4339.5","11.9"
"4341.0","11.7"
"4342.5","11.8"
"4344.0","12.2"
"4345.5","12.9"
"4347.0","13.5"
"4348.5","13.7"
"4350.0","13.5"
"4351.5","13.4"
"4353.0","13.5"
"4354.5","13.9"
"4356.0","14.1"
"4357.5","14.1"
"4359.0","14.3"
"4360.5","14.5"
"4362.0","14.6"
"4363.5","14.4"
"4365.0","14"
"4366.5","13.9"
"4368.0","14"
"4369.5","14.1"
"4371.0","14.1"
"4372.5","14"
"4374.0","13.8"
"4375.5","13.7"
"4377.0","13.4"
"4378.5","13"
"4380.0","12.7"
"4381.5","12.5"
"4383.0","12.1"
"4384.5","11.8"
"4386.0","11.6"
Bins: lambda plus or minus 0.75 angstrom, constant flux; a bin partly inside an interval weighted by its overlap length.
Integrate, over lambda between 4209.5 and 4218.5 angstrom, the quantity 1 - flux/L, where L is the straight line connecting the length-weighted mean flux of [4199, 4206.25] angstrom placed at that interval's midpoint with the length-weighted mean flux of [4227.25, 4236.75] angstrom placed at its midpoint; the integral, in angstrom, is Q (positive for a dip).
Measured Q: -0.8 angstrom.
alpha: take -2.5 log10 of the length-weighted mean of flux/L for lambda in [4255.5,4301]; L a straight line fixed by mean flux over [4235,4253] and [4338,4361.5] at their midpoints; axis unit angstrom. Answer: 0.10 mag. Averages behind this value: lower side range 11.8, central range 11.1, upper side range 13.2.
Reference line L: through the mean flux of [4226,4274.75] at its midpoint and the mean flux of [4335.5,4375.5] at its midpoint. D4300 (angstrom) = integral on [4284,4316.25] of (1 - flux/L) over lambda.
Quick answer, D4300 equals 7.97 angstrom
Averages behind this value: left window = 11.9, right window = 13.5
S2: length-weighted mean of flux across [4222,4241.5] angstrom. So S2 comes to 11.8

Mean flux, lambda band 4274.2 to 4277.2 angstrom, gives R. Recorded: 11.8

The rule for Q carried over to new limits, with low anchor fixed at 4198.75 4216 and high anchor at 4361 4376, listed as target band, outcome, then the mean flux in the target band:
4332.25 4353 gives 1.47 angstrom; 12.9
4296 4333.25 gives 8.66 angstrom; 10.5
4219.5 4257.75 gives 3.37 angstrom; 11.8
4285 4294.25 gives 2.03 angstrom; 10.4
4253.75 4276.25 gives 1.78 angstrom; 12.1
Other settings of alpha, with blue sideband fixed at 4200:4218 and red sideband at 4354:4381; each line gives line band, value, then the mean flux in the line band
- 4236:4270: 0.084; 12.1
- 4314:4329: 0.180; 11.5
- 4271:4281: 0.196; 11.1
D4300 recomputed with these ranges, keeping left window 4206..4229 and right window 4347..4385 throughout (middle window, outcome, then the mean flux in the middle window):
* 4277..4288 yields 2.1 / 10.5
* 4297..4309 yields 3.9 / 8.91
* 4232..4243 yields 0.5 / 12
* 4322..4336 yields 0.9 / 12.6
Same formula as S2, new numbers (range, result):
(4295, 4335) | 10.6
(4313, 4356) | 12.4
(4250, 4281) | 11.8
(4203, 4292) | 11.9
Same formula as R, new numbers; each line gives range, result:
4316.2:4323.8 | 11.8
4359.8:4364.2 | 14.5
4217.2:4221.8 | 12.8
